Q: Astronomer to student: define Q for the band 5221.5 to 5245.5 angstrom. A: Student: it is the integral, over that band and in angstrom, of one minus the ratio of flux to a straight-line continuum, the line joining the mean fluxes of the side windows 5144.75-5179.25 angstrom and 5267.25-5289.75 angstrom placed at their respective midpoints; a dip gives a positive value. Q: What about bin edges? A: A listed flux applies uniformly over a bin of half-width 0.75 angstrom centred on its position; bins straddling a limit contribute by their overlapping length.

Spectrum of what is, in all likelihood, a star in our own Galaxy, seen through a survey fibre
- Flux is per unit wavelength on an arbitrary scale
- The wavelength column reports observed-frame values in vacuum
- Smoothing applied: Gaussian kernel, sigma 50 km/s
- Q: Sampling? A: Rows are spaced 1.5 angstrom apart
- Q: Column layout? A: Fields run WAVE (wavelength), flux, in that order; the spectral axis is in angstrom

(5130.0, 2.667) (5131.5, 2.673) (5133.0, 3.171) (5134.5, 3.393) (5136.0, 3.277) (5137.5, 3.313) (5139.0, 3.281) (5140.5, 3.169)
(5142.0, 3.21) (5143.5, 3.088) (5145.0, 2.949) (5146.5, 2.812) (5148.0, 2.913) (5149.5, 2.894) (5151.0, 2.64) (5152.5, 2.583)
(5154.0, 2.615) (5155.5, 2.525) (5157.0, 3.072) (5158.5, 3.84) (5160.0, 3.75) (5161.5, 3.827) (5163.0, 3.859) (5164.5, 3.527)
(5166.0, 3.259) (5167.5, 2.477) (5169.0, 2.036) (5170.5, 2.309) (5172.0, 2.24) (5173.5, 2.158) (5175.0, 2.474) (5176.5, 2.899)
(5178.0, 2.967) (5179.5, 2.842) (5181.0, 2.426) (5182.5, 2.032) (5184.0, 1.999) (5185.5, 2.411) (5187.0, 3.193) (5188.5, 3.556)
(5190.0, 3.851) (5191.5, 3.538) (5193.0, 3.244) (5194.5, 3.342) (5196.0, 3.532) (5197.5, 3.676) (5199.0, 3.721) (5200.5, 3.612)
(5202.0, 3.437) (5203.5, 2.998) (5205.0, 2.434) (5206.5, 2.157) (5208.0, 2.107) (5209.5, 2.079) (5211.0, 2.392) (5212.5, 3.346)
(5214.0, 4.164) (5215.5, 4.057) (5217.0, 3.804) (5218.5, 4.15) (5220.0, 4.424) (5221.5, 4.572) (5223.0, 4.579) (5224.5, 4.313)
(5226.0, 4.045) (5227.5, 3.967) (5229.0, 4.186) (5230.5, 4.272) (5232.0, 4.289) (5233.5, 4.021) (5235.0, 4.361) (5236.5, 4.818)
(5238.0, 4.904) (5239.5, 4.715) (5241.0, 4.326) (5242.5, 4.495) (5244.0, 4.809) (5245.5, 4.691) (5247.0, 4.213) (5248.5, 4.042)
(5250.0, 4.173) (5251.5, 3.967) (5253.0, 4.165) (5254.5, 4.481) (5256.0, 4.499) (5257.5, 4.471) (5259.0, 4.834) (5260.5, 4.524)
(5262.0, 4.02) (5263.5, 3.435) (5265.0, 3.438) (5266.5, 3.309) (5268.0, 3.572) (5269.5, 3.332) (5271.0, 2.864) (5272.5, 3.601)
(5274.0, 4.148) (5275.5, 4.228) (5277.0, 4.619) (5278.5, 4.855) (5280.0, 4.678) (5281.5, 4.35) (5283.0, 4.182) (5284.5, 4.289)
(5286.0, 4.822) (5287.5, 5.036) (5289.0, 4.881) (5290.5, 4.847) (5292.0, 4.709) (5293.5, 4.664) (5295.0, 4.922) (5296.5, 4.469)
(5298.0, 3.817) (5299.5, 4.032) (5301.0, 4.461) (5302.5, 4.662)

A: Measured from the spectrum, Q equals -4.55 angstrom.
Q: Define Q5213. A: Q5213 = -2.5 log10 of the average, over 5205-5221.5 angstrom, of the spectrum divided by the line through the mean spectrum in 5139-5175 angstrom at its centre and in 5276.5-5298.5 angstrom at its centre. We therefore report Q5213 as 0.12 mag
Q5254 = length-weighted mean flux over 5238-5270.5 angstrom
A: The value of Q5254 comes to 4.17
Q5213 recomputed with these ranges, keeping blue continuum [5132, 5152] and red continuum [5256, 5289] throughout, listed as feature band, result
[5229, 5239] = -0.16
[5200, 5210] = 0.32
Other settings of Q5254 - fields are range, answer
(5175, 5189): 2.68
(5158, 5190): 2.88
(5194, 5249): 3.87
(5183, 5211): 3.02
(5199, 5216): 3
